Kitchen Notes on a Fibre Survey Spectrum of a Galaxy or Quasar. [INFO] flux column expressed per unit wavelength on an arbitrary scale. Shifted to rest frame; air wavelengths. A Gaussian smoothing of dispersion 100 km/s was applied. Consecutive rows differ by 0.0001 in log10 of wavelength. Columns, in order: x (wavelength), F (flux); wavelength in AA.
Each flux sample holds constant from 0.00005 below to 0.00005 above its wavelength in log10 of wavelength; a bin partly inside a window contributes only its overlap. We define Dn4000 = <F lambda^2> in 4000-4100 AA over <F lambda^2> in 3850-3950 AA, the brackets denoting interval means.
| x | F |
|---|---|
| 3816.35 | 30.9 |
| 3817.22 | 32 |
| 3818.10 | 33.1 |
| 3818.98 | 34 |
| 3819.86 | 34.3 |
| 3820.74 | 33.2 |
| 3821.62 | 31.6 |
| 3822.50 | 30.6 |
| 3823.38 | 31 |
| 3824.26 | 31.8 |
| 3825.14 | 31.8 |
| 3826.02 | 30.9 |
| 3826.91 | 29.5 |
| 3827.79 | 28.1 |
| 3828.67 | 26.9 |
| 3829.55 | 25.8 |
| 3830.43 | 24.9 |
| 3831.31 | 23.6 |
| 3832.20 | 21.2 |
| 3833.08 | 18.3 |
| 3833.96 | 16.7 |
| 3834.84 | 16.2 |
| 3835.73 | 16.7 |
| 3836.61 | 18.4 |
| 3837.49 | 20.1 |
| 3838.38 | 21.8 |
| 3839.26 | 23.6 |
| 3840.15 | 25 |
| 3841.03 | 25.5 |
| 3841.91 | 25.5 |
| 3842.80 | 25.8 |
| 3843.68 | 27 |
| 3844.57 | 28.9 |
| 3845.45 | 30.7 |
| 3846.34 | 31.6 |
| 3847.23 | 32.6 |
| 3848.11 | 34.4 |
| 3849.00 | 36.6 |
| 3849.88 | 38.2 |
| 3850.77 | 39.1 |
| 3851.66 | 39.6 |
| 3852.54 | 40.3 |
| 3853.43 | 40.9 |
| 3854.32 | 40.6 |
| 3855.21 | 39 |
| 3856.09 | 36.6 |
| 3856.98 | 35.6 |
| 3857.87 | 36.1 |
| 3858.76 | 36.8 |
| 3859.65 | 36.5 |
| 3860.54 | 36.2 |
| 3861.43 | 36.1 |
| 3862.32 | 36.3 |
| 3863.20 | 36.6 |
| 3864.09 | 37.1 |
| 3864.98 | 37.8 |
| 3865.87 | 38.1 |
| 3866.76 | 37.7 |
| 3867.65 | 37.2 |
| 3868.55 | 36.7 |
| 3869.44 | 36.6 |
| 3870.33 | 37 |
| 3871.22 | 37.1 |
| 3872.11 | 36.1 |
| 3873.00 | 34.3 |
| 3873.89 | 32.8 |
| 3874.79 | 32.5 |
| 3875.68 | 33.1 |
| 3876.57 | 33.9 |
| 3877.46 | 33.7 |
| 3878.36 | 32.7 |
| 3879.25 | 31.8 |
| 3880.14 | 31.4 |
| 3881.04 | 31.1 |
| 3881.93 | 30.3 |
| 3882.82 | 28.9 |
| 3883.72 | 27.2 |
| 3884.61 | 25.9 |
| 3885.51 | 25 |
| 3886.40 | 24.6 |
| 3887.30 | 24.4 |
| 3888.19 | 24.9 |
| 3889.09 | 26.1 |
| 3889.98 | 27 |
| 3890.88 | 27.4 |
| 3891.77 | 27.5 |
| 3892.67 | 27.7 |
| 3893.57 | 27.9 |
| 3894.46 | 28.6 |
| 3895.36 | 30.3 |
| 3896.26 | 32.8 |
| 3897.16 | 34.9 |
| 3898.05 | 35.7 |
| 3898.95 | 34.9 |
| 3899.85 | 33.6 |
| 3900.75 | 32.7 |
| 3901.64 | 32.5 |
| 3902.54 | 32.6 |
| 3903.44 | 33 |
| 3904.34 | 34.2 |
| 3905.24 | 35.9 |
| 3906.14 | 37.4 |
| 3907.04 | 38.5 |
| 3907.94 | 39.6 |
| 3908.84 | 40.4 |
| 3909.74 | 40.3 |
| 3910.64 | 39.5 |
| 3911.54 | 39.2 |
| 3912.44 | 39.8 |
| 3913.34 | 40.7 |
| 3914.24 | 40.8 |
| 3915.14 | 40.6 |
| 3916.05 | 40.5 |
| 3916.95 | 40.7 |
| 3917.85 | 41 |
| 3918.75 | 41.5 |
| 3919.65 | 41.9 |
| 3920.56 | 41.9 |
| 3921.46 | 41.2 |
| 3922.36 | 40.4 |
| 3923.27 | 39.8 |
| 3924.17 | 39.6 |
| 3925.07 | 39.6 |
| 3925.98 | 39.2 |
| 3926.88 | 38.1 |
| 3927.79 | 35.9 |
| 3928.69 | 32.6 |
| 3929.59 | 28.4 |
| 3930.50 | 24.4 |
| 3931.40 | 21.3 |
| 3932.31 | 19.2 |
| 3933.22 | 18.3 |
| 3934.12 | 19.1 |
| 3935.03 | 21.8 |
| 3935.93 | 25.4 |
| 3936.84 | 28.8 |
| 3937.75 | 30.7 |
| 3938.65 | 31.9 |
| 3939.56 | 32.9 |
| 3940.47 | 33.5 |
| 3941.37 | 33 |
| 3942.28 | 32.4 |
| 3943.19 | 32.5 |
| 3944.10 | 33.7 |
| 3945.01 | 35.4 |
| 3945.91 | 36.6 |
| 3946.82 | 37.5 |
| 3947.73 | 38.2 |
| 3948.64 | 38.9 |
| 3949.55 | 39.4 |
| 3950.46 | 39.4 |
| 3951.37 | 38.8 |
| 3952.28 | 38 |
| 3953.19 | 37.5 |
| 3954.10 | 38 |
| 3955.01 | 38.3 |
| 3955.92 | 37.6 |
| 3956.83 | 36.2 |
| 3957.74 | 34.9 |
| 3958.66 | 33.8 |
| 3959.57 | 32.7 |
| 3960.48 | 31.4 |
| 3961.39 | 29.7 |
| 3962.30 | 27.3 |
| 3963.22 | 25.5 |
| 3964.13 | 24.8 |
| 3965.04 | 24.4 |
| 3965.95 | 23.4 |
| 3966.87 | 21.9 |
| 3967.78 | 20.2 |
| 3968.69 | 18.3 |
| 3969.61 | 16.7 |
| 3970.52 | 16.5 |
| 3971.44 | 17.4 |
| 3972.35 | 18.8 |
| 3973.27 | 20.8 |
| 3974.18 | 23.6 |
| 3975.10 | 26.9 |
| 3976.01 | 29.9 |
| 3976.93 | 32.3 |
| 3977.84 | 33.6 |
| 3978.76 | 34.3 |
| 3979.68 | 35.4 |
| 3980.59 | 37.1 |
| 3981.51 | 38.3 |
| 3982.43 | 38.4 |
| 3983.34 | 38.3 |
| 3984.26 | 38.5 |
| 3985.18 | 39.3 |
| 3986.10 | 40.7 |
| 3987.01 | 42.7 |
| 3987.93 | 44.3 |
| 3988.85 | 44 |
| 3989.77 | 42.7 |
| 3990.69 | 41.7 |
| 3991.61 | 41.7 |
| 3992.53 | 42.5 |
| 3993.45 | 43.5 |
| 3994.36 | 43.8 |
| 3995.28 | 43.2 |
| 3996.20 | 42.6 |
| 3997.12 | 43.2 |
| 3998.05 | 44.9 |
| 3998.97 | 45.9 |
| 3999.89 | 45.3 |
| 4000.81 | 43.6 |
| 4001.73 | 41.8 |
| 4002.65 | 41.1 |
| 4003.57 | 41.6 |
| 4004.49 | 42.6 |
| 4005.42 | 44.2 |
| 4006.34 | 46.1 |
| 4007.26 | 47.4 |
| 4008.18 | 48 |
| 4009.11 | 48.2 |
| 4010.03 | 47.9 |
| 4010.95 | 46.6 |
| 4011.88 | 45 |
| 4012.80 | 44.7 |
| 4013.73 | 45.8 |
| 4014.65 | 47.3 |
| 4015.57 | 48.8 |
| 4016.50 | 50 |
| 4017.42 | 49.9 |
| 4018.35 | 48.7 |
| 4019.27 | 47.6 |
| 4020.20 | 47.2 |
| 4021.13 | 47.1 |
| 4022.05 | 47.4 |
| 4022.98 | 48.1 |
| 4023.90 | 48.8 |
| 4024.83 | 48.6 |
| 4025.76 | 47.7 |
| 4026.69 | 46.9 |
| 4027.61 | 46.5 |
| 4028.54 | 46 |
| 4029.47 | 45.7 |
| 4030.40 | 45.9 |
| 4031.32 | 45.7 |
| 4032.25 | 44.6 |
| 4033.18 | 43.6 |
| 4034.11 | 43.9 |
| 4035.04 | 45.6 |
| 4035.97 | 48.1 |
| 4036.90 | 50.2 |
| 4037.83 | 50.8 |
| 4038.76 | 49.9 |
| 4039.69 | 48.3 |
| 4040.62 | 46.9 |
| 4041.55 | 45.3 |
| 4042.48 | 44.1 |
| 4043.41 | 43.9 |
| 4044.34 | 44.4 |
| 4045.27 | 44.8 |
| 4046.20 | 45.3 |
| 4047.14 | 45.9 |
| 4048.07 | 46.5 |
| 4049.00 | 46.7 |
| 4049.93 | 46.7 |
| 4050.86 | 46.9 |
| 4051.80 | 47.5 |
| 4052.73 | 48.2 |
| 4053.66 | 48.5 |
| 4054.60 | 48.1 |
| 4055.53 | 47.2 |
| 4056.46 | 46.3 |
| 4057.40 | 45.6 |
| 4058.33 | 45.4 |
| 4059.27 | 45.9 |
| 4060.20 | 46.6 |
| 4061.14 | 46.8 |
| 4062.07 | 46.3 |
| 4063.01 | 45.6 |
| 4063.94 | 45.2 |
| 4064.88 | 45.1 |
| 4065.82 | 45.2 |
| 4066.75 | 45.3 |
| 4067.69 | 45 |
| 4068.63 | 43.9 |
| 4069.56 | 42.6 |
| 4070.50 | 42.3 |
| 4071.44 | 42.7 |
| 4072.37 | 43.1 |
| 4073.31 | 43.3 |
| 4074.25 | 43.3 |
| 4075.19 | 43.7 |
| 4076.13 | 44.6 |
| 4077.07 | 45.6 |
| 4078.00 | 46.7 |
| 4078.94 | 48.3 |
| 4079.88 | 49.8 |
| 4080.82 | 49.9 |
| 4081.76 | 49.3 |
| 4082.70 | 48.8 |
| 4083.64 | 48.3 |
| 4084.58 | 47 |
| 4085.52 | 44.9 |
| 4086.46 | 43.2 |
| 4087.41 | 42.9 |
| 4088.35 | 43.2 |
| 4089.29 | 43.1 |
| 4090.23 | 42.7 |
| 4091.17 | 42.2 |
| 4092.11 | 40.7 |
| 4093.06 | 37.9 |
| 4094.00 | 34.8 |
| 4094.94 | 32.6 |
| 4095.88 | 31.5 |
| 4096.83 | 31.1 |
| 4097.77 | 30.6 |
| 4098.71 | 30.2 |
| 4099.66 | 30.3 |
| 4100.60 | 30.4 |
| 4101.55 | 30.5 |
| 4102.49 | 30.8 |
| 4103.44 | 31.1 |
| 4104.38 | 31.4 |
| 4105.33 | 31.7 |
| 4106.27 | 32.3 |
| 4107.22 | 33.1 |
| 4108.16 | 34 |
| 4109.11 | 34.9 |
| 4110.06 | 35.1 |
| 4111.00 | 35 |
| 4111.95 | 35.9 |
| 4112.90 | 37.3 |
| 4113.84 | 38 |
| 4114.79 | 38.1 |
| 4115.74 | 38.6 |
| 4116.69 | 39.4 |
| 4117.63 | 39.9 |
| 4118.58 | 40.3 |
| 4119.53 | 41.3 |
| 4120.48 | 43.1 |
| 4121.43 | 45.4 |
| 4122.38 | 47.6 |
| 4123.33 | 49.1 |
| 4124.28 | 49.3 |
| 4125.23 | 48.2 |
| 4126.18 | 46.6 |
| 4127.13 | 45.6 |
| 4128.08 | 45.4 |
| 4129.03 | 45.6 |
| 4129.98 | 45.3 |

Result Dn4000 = 1.42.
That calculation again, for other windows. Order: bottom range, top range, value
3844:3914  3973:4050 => 1.37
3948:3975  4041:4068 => 1.66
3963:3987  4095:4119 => 1.27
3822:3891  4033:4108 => 1.55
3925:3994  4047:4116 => 1.36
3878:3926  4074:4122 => 1.25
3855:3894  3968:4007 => 1.20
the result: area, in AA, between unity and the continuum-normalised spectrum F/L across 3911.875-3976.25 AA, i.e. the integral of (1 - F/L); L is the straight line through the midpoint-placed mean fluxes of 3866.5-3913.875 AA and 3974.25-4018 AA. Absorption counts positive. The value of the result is 9.2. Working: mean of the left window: 33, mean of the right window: 42.1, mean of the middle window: 32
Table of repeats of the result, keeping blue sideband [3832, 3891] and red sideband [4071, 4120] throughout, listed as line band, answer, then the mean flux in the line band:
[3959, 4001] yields 1.96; 33.7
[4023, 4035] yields -3.03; 46.2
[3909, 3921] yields -2.74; 40.6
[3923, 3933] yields 0.42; 32.1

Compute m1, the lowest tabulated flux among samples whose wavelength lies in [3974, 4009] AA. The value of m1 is 23.6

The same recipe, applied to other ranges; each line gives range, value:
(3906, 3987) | 16.5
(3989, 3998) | 41.7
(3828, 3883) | 16.2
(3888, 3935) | 18.3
